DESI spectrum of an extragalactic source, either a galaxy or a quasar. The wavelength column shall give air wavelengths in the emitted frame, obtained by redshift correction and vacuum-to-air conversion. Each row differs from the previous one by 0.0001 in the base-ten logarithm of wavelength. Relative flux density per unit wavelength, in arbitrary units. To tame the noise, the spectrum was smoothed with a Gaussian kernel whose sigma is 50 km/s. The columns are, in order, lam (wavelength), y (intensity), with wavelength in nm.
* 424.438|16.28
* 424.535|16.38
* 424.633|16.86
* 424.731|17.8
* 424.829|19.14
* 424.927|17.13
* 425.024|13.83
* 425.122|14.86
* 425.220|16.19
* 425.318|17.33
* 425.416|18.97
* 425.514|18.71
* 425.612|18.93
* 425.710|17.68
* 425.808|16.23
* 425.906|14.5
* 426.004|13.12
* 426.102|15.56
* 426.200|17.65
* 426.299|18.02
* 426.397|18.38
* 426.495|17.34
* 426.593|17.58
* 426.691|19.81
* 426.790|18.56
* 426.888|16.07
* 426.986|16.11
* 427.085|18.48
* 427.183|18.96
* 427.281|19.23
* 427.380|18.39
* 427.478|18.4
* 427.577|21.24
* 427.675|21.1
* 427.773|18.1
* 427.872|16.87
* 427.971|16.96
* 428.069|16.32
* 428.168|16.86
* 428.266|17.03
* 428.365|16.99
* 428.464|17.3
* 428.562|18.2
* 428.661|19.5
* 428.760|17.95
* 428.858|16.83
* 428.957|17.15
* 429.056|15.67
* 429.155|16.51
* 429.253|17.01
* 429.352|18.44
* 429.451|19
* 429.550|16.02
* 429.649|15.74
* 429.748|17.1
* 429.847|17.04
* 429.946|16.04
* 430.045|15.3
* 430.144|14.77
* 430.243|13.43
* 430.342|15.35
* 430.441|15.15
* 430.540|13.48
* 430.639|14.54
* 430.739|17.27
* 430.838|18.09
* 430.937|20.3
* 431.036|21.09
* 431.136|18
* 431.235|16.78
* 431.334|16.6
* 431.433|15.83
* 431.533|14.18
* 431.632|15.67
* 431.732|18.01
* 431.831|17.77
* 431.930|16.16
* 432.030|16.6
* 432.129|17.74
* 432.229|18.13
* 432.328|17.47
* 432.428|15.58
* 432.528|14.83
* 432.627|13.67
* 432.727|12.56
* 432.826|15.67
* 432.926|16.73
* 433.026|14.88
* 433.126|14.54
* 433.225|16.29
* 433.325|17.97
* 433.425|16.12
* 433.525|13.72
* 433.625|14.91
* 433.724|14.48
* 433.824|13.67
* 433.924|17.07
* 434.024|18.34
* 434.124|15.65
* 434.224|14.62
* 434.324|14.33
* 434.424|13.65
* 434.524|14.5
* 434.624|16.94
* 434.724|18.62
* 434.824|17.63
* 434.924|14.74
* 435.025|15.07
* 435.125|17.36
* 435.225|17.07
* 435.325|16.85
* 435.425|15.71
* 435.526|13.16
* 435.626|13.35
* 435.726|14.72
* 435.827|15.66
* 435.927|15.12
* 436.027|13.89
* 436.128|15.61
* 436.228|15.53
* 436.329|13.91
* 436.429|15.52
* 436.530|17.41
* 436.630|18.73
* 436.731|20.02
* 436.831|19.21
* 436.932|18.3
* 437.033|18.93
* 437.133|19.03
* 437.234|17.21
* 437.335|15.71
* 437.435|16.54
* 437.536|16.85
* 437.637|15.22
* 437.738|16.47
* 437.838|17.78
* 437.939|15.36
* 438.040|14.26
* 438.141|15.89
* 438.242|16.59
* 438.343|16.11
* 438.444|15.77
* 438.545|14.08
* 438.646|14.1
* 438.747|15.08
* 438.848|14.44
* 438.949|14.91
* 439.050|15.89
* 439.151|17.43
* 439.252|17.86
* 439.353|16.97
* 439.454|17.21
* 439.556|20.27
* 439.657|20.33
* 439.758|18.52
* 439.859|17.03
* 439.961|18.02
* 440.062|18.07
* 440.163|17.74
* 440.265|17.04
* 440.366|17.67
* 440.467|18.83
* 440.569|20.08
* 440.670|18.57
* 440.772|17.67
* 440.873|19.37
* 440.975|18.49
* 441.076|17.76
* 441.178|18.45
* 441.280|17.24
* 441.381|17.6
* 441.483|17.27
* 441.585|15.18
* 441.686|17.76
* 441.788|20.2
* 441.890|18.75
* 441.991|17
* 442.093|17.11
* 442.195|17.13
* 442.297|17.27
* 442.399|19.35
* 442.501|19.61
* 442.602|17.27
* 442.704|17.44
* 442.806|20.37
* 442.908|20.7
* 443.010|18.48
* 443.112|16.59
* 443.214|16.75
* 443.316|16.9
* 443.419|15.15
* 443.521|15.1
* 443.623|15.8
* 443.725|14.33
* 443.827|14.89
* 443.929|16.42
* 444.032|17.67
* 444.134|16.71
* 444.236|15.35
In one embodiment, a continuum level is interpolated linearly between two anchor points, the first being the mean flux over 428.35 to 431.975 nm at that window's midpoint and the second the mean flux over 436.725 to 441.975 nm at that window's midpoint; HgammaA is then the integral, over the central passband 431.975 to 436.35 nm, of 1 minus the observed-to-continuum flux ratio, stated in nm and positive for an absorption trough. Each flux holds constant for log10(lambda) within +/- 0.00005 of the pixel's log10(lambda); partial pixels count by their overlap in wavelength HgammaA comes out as 0.368 nm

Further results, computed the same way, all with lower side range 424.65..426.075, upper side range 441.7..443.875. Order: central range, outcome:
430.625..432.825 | 0.039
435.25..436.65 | 0.150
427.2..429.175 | -0.120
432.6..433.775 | 0.131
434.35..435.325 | 0.054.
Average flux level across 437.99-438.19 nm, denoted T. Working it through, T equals 15.1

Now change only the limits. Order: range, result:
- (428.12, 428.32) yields 17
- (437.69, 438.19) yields 16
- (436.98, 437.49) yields 17.5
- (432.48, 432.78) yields 13.7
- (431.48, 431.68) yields 14.9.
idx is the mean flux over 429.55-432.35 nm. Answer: 16.5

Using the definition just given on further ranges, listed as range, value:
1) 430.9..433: 16.6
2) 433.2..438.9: 16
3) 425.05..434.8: 16.7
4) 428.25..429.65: 17.3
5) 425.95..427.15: 17.2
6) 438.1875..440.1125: 16.8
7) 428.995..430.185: 16.6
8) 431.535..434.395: 15.8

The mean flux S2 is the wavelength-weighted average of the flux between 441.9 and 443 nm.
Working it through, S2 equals 18.4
